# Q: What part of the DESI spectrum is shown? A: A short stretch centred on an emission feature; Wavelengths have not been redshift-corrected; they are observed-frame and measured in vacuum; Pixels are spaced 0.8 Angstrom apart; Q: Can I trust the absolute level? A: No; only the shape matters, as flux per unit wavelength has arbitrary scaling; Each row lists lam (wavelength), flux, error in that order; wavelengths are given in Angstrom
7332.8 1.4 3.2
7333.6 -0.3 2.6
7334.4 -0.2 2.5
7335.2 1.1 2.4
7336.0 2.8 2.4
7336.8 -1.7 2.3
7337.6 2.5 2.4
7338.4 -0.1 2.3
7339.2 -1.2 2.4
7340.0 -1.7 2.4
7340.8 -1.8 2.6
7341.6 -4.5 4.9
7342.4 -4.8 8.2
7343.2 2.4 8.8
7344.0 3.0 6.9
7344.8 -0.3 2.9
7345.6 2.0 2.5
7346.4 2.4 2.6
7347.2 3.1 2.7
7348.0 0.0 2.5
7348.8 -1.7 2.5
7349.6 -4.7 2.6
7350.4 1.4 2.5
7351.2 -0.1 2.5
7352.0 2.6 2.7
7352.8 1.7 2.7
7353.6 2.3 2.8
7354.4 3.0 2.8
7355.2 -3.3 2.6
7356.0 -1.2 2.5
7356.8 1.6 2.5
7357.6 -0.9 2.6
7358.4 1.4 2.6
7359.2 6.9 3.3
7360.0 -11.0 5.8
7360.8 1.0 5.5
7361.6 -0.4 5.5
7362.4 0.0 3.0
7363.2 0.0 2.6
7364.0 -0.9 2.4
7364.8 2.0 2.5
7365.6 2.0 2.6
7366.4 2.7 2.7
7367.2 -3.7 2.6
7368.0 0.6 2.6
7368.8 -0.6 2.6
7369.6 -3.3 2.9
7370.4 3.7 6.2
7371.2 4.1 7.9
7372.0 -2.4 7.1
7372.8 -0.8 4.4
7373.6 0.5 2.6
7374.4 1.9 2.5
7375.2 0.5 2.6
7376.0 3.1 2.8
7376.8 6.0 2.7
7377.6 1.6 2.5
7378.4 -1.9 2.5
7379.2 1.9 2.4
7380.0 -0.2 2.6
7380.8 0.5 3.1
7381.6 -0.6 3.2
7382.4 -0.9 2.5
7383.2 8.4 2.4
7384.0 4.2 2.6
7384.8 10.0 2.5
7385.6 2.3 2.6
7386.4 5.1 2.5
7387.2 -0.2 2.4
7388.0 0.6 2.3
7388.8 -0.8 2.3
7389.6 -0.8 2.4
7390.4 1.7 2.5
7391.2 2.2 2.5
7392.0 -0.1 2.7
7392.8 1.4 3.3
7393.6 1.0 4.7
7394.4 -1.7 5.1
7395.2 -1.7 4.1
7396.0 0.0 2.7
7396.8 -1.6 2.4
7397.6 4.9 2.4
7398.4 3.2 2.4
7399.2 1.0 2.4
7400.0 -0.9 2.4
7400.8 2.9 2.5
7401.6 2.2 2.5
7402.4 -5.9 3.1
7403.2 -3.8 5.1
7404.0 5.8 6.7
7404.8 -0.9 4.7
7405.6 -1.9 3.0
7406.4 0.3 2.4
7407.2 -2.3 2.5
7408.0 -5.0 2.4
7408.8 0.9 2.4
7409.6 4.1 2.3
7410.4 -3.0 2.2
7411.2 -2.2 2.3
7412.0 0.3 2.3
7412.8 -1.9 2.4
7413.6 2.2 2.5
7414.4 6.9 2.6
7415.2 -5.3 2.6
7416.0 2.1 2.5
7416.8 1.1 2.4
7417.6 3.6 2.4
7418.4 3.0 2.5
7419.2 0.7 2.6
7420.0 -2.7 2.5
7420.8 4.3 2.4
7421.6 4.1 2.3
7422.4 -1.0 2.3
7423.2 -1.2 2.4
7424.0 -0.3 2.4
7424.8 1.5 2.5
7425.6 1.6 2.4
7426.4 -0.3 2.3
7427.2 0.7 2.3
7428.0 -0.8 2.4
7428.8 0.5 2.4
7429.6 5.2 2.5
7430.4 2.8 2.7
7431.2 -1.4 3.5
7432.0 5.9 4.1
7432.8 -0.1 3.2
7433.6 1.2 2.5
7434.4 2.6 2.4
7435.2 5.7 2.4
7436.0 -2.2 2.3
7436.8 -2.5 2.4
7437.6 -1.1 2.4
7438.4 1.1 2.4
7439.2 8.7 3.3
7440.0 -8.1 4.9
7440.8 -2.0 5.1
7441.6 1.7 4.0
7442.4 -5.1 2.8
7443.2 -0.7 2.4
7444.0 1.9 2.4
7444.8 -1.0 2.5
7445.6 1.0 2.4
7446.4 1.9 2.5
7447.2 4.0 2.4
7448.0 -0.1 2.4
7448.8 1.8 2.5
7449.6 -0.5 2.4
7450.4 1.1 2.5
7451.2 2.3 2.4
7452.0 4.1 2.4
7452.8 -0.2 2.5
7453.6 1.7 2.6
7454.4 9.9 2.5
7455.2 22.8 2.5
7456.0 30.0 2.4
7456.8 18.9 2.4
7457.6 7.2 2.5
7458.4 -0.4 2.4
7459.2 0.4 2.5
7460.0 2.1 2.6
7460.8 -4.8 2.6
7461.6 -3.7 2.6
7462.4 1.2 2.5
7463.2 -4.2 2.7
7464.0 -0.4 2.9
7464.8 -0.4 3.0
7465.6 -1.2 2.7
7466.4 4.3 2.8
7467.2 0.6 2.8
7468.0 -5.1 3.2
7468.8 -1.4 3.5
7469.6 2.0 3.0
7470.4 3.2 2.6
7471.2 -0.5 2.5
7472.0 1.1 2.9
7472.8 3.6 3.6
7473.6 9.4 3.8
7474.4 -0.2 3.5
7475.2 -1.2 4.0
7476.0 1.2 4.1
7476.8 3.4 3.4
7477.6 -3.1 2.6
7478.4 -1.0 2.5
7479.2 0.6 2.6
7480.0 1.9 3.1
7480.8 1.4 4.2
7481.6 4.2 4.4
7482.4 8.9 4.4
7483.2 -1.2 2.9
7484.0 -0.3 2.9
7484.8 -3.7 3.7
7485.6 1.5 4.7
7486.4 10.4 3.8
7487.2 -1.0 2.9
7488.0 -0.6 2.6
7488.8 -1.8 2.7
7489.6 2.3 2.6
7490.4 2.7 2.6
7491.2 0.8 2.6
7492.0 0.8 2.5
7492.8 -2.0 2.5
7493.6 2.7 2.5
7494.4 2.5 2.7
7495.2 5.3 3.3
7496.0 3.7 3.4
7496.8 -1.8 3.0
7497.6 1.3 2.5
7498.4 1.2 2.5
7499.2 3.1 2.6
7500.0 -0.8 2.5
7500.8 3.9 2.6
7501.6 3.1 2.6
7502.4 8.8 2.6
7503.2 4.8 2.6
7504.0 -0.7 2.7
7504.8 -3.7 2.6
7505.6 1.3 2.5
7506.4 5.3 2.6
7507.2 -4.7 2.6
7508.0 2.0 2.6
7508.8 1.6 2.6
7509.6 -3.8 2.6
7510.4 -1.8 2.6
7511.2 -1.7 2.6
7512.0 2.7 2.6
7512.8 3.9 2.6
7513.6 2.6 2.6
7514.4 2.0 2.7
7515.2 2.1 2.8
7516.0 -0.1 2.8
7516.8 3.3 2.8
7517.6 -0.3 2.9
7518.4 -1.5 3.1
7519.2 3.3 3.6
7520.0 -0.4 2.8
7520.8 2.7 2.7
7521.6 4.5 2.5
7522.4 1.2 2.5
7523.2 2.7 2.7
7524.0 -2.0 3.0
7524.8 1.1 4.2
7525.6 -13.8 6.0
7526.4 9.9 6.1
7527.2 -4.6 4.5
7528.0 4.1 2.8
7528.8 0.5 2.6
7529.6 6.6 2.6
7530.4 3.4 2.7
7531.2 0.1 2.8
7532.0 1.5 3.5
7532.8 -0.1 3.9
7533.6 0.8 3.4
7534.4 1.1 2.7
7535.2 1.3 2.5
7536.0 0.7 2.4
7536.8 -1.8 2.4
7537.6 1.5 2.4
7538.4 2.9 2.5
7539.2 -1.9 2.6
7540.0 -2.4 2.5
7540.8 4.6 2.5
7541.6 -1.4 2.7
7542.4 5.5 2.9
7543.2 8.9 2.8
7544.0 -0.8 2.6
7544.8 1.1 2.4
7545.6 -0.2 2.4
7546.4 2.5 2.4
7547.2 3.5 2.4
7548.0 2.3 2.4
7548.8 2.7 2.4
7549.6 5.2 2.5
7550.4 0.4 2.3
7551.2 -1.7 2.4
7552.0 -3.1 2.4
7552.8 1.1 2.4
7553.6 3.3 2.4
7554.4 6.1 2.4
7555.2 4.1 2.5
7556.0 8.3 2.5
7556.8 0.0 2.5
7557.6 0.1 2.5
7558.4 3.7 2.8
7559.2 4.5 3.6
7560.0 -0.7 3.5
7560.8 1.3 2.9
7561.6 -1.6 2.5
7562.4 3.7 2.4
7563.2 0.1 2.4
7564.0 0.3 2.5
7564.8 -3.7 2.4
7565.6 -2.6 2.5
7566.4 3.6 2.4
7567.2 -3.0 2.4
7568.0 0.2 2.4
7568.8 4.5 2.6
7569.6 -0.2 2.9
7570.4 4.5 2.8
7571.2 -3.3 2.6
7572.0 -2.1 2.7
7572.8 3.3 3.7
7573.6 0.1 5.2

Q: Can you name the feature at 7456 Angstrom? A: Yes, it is [O III] 5007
